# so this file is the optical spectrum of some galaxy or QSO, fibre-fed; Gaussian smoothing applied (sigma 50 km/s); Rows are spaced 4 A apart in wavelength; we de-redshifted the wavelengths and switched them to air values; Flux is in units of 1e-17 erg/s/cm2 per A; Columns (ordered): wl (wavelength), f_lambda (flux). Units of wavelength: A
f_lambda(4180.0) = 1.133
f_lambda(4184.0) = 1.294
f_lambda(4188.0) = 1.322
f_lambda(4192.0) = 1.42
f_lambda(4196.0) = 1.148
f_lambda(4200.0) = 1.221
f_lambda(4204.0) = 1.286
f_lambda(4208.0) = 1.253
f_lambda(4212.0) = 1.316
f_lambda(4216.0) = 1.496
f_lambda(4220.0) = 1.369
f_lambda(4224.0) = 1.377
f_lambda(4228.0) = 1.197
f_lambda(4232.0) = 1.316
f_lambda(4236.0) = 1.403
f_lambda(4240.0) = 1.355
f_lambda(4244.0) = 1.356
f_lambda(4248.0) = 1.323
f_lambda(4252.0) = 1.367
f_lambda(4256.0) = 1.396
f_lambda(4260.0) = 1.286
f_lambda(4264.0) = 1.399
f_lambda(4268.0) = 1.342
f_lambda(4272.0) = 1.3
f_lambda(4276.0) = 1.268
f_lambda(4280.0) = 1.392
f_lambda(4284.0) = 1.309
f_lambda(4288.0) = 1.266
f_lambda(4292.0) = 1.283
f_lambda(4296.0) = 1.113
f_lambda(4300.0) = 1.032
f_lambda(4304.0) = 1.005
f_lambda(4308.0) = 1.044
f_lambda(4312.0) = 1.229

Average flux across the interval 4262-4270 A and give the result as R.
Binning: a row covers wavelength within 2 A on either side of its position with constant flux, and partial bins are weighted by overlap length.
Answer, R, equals 1.37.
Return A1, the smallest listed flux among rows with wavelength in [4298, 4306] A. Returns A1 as 1.005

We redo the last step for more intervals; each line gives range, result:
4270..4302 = 1.032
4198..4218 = 1.221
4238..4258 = 1.323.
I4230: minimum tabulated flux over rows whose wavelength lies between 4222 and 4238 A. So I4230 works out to 1.197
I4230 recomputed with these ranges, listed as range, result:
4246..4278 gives 1.268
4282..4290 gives 1.266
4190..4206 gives 1.148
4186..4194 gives 1.322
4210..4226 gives 1.316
